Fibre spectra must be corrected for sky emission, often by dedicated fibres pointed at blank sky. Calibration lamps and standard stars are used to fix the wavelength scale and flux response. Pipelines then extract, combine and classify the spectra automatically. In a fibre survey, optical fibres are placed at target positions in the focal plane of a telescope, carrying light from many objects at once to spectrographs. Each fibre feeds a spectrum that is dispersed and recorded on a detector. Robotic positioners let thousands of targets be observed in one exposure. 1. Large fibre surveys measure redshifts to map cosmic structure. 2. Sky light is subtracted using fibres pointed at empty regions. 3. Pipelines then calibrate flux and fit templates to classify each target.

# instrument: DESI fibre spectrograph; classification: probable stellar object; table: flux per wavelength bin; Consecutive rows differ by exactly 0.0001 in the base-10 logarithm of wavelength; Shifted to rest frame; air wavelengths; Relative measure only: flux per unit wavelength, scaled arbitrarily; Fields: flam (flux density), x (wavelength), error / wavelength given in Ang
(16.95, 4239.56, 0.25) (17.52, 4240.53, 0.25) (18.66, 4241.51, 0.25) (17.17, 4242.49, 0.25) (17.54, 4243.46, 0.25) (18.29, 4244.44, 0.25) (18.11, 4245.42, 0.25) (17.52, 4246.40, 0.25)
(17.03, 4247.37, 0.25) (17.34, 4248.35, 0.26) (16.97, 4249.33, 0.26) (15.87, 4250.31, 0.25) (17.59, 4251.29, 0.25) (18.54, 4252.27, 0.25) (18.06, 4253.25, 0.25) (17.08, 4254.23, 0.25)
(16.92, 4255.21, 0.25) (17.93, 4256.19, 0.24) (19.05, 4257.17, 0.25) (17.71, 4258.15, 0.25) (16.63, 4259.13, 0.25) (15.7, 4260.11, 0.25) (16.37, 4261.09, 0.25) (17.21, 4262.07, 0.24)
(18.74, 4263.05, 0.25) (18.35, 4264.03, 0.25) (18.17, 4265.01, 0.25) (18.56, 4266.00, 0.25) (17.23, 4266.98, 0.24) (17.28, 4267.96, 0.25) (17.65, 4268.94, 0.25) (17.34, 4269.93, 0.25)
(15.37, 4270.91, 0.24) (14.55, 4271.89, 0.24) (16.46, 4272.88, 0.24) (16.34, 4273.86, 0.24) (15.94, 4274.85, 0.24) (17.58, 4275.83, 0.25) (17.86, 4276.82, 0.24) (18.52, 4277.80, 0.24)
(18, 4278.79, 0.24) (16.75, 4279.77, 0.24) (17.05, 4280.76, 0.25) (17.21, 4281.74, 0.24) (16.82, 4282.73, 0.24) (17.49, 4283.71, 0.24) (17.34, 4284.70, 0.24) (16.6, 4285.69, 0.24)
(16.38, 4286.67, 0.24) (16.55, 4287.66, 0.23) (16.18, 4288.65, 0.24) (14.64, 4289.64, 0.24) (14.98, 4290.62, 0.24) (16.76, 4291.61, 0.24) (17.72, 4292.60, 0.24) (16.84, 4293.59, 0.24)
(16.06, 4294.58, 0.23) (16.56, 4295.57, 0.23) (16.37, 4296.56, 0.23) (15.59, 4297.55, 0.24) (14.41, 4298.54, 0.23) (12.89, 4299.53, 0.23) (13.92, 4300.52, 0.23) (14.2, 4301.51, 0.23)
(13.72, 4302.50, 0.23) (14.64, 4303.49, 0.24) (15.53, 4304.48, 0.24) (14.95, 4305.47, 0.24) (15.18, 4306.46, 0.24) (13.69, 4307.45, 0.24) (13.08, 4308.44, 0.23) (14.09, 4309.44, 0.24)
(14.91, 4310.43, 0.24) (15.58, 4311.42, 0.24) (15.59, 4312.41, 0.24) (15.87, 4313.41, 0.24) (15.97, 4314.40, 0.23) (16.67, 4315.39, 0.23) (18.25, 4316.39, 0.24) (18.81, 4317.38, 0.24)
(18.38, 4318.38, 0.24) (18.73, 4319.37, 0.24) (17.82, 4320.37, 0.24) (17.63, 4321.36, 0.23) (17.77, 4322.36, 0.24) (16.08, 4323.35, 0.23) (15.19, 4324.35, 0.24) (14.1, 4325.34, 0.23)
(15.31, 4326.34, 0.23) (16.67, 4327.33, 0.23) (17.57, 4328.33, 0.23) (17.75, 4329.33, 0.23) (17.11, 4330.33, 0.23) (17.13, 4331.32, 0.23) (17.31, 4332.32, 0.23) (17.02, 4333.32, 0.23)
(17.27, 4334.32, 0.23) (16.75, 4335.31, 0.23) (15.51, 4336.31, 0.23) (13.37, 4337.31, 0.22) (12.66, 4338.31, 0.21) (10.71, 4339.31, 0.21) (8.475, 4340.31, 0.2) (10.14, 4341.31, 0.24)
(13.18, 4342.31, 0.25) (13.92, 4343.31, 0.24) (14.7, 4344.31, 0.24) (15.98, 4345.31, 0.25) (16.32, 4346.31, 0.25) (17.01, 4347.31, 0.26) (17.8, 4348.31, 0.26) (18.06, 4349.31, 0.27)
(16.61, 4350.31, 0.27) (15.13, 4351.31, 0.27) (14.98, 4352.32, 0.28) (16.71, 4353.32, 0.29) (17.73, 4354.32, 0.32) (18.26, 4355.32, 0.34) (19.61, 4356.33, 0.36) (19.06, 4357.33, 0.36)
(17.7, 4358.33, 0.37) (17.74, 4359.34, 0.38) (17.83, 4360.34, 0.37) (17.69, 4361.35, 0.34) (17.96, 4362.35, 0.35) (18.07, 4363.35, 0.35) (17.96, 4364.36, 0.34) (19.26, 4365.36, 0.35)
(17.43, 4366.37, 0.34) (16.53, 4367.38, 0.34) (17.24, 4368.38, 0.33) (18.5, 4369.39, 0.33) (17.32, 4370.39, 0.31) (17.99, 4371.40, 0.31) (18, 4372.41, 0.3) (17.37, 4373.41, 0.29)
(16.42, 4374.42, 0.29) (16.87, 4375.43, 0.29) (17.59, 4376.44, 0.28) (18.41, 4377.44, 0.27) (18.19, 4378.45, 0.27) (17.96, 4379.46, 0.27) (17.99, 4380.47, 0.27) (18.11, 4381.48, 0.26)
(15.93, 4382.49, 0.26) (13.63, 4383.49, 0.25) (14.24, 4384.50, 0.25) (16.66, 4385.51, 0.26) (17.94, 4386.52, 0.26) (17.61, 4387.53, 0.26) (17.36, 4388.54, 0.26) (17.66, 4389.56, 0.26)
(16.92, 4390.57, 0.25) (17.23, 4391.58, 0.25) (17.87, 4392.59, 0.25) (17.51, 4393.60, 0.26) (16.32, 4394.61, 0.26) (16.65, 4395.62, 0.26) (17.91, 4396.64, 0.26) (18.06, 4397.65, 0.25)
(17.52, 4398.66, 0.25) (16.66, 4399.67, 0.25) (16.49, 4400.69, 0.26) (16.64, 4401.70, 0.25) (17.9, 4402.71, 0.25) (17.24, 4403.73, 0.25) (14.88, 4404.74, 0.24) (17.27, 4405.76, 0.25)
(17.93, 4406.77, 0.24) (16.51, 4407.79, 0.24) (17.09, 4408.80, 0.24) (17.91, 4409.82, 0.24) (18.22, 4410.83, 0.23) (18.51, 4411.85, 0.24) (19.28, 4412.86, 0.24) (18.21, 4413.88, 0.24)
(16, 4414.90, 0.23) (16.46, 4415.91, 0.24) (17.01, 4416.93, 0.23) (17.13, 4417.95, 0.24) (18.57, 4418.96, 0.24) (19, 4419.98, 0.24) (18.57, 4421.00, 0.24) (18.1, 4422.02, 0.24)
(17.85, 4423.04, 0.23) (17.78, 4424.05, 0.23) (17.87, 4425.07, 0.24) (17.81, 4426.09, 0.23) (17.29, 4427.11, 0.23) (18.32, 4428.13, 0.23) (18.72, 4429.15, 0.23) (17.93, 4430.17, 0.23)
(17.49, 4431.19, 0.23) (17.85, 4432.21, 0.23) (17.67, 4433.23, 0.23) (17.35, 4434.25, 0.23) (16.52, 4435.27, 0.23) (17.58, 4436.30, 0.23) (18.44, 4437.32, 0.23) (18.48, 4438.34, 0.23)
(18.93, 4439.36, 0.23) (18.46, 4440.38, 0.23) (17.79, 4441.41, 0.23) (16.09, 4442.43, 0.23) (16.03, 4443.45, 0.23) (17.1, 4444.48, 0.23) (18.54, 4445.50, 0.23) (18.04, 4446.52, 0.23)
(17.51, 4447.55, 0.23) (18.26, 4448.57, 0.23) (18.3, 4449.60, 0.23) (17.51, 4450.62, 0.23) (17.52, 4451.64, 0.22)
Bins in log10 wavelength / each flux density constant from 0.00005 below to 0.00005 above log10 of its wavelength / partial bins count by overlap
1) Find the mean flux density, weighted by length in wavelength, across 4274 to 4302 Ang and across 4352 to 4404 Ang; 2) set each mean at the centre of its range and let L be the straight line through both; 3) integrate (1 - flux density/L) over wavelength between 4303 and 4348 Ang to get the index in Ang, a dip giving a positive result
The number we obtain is 3.2 Ang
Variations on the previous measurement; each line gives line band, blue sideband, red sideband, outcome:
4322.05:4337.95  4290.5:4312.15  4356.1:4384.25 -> -0.2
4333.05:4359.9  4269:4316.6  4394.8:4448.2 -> 1.6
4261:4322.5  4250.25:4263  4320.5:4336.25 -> 2.4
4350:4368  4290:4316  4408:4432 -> -1.2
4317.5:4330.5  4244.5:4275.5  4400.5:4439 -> 0.3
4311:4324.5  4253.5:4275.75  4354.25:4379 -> 0.3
